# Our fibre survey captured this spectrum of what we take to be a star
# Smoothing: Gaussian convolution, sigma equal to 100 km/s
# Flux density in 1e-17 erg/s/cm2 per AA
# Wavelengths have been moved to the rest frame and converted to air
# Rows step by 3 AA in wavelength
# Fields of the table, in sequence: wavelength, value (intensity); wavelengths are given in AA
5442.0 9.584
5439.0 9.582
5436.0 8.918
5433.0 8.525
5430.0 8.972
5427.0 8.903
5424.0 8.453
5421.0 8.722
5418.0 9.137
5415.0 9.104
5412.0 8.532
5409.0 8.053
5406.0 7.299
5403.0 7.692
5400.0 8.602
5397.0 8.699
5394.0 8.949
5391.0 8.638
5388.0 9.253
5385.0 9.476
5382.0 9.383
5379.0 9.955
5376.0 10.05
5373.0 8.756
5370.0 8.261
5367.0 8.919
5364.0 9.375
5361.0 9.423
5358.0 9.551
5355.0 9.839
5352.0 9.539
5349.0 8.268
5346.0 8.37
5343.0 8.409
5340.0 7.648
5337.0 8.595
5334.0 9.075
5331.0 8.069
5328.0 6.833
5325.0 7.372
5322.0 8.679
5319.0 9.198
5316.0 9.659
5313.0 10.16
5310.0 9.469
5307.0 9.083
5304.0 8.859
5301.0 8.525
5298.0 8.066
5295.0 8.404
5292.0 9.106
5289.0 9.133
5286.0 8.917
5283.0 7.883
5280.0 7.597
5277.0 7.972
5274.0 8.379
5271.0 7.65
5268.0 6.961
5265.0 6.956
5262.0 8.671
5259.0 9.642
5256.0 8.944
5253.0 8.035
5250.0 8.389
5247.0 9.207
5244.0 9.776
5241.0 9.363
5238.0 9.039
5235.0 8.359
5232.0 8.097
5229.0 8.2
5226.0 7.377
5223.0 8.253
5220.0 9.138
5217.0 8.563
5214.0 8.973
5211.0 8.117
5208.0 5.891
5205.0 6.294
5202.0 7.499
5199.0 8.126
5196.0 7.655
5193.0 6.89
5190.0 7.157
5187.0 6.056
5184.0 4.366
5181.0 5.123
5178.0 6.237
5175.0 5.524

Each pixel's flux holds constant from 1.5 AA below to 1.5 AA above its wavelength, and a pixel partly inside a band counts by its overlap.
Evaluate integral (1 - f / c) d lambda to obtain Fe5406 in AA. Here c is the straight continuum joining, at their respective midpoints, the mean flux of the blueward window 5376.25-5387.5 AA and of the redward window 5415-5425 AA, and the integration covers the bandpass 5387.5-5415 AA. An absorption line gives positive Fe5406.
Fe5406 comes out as 2.40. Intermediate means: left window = 9.62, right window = 8.84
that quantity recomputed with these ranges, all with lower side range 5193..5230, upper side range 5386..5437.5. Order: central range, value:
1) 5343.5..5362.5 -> -1.69 AA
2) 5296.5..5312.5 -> -1.38 AA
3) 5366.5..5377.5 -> -0.71 AA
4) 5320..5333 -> 0.67 AA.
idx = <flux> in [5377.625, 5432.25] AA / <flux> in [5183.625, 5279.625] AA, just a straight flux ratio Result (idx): 1.10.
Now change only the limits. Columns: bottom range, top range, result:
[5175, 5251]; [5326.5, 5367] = 1.14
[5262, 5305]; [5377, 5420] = 1.07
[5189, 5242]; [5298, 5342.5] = 1.09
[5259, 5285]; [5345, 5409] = 1.13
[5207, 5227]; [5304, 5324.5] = 1.14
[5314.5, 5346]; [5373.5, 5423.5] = 1.06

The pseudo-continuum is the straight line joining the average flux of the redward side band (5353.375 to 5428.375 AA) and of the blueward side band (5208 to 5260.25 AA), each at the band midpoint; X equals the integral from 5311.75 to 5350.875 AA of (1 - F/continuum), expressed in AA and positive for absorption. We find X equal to 1.4 AA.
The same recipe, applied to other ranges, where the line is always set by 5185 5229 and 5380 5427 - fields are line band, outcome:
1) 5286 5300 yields -1.1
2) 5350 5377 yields -2.6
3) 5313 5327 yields -1.0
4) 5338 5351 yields 0.2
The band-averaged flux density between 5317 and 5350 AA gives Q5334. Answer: 8.25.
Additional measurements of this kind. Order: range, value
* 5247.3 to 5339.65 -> 8.48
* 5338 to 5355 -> 8.57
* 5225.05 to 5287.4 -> 8.36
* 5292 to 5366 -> 8.78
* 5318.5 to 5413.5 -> 8.71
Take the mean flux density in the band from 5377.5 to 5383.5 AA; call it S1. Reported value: 9.67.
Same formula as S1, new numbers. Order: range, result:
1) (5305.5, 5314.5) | 9.57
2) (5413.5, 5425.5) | 8.85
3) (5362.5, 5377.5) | 9.07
